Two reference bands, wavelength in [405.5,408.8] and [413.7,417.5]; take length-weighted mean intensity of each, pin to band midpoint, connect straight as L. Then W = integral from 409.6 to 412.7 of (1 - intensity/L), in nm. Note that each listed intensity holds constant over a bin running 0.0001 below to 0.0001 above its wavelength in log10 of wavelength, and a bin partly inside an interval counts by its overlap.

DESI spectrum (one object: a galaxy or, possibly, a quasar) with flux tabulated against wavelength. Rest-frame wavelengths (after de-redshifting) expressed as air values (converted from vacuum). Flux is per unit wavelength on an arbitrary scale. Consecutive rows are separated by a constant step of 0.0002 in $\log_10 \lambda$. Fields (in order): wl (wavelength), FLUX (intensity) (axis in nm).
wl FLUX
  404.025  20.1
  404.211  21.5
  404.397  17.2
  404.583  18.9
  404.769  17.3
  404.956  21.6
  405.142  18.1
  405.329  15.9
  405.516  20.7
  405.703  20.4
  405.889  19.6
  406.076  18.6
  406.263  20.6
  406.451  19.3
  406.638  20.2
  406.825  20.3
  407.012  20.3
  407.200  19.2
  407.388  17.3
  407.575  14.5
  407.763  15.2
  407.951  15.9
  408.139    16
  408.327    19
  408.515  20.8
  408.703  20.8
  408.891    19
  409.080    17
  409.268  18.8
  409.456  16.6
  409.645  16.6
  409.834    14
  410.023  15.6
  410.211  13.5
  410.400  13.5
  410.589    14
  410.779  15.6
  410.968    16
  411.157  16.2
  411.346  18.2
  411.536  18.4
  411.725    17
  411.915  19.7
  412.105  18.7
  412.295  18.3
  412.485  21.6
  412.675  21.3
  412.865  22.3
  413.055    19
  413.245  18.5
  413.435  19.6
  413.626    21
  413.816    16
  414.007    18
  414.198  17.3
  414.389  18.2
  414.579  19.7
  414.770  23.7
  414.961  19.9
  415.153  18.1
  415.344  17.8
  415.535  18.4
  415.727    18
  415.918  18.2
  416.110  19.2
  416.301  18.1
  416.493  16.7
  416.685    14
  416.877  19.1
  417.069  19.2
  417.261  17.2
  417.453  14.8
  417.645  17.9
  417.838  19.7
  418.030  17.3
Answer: 0.27 nm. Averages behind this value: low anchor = 18.8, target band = 16.9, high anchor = 18.1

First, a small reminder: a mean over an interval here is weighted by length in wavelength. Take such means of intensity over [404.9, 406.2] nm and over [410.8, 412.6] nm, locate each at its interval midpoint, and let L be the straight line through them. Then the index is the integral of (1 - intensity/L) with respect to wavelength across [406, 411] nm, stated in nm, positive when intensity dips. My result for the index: 0.37 nm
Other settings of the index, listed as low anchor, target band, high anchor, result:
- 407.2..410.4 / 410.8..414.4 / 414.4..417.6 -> -0.21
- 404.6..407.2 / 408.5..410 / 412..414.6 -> 0.13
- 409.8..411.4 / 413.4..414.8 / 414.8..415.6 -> -0.07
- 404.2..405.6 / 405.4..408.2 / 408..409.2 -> 0.02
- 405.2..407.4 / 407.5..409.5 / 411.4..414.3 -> 0.17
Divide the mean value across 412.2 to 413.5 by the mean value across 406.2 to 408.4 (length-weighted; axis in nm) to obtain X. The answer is 1.1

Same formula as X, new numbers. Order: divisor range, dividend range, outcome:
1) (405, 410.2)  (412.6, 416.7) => 1.04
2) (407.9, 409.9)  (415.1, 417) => 1.00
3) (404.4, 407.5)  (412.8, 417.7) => 0.96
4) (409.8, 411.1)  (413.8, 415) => 1.30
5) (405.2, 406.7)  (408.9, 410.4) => 0.83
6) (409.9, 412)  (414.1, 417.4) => 1.14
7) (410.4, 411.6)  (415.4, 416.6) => 1.12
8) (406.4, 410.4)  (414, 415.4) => 1.10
